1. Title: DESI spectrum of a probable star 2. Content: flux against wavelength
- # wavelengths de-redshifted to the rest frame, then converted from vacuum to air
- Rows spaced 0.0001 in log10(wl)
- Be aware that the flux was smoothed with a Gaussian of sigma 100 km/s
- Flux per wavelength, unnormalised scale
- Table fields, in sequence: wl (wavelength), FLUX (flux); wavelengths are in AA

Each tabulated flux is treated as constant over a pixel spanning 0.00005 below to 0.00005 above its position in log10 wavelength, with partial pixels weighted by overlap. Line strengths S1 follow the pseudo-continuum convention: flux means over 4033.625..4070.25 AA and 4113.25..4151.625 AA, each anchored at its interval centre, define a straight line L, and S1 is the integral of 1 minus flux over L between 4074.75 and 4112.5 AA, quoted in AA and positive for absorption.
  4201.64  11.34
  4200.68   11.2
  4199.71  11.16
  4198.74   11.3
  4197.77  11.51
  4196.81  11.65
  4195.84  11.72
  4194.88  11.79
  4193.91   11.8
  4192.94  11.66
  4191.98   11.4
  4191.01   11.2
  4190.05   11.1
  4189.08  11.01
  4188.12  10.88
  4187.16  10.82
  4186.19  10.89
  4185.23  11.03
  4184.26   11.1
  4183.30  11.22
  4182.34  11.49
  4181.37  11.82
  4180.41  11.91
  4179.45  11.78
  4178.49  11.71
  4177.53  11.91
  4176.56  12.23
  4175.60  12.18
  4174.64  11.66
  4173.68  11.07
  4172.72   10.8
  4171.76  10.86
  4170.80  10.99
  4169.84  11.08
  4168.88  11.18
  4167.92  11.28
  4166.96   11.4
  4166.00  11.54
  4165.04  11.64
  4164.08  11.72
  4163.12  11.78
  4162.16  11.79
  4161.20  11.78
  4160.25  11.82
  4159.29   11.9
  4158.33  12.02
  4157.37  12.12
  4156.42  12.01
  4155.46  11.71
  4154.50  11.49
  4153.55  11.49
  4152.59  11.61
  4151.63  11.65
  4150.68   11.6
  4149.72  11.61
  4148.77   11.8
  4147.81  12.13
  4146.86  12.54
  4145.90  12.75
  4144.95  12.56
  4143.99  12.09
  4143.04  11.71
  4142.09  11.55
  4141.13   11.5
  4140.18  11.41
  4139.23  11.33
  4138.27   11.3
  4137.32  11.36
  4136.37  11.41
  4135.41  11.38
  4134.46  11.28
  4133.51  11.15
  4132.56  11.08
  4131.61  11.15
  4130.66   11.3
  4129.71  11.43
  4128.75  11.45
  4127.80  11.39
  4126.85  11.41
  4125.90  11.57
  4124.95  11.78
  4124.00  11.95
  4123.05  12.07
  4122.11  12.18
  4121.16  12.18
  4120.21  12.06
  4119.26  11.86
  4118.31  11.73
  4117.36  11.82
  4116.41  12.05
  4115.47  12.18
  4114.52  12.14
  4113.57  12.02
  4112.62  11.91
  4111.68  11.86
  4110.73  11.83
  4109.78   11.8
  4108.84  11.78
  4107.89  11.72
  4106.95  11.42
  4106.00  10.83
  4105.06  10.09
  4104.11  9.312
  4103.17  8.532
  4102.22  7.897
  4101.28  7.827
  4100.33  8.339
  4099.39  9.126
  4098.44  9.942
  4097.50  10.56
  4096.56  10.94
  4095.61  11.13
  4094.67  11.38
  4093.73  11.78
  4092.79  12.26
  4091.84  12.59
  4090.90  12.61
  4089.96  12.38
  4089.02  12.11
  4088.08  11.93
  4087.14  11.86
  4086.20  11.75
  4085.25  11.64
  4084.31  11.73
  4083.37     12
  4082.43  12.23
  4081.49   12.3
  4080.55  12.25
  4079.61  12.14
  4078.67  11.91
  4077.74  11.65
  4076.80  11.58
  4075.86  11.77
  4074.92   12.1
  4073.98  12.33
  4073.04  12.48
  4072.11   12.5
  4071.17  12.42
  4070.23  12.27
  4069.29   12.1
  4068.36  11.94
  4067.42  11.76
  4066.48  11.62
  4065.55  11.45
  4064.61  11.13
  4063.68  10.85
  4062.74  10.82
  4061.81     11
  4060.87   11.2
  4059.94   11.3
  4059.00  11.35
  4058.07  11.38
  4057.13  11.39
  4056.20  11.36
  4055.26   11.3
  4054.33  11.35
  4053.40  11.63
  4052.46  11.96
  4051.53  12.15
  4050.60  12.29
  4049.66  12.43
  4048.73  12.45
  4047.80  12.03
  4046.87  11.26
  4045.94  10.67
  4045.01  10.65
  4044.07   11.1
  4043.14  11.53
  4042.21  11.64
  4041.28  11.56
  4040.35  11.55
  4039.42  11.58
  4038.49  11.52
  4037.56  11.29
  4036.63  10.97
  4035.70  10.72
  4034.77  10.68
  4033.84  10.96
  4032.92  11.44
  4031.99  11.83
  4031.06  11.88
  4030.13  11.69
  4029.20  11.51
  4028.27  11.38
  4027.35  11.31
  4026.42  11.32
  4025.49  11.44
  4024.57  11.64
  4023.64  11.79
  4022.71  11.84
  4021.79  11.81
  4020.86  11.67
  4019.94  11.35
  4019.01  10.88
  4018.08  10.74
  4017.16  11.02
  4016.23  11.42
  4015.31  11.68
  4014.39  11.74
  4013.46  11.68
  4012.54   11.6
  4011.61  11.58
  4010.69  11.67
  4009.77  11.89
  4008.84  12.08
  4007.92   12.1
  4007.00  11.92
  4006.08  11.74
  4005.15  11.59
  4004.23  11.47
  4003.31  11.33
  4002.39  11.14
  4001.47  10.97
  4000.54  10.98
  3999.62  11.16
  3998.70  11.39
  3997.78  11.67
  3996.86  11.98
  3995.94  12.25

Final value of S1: 1.2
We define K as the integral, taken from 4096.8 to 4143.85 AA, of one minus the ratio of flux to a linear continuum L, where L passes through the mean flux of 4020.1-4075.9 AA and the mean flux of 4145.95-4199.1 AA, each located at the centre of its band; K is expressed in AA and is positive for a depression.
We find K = 1.6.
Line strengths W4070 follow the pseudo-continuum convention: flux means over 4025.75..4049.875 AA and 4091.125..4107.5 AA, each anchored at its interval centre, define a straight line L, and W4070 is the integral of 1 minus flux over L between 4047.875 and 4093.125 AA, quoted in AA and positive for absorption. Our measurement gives -4.4 AA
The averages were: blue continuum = 11.4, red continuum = 10.3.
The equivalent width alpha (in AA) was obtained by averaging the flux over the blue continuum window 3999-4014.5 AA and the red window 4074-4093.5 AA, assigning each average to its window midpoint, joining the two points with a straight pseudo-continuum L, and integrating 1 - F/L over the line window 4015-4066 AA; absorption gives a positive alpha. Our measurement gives 1.5 AA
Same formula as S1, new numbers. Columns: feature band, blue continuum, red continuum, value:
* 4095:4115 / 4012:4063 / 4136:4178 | 1.8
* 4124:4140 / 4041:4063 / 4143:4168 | 0.5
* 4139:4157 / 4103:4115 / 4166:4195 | -0.8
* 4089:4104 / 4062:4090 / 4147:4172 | 1.7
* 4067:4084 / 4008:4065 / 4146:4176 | -0.9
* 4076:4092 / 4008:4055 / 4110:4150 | -0.5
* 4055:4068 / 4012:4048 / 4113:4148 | 0.2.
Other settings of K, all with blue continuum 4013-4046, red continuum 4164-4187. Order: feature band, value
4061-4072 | -0.2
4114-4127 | -0.6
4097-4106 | 1.8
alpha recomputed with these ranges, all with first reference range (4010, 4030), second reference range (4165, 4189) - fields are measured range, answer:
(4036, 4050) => 0.01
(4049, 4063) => -0.11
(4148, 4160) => -0.39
